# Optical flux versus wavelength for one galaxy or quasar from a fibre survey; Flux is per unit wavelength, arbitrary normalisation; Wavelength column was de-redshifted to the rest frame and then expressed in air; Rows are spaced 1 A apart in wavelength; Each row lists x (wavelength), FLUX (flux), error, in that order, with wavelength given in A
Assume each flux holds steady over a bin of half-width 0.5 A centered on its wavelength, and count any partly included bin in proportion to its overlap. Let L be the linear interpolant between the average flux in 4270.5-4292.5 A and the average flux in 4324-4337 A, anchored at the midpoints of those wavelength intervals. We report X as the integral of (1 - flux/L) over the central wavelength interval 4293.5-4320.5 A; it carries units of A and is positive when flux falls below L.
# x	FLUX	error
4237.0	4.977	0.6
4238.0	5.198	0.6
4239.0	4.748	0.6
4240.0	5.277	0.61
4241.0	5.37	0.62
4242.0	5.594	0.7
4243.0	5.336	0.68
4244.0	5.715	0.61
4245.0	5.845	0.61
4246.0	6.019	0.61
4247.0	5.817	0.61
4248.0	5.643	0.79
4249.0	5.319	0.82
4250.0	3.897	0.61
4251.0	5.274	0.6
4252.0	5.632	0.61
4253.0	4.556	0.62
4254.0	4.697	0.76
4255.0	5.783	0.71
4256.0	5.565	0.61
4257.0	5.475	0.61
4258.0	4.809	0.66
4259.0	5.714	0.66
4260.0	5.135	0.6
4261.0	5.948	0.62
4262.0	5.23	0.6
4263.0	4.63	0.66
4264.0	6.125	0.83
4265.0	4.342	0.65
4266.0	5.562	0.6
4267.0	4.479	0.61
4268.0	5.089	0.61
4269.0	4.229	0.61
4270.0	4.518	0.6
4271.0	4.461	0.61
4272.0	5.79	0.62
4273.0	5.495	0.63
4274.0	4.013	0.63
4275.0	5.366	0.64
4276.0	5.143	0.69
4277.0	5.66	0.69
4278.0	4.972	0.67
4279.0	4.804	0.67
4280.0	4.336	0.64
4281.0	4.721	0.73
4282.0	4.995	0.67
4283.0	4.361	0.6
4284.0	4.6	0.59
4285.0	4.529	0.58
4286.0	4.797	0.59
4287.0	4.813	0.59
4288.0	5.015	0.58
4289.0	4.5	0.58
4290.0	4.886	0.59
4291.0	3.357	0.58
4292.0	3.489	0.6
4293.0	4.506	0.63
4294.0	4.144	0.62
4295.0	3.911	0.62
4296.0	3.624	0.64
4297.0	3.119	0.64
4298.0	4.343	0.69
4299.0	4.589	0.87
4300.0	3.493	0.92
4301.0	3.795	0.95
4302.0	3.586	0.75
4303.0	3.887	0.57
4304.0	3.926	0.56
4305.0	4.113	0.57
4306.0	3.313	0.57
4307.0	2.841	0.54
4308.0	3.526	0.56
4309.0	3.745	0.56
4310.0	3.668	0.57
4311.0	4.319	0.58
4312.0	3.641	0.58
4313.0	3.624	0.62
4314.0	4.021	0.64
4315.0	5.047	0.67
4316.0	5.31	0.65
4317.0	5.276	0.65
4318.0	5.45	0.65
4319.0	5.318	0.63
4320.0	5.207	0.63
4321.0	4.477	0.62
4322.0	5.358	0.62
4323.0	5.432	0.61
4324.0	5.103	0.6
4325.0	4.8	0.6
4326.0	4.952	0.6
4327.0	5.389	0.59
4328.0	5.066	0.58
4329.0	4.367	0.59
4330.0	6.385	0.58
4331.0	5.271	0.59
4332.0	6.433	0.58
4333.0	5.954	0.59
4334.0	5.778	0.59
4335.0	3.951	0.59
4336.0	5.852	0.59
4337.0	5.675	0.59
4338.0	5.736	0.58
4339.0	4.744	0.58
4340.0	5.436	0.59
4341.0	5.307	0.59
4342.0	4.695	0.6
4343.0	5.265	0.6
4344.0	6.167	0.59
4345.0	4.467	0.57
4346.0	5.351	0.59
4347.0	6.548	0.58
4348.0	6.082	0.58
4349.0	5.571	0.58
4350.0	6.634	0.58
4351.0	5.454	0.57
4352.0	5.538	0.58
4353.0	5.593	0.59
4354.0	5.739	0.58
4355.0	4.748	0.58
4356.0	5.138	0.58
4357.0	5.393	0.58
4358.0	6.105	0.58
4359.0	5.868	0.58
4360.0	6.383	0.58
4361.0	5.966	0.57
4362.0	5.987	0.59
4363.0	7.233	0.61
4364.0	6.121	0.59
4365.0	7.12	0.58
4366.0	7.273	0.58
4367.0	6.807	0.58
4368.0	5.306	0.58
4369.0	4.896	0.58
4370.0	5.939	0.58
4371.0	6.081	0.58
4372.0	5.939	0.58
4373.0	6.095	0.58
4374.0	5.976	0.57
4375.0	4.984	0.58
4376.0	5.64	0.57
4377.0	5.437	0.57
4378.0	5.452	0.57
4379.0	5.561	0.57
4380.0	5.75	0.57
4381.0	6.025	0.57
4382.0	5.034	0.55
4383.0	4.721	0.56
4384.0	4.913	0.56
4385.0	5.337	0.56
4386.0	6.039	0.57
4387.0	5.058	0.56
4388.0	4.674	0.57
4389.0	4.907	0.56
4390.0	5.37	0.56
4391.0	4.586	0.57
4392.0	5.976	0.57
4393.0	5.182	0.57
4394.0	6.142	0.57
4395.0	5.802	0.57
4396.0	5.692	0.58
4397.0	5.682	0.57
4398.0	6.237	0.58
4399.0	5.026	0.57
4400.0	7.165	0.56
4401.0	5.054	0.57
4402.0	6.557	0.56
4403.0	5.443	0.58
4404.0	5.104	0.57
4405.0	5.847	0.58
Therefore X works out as 5.1 A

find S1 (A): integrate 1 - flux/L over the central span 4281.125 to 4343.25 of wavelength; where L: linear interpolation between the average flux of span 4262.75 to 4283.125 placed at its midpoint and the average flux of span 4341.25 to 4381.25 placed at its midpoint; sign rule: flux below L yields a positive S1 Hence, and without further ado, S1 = 8.3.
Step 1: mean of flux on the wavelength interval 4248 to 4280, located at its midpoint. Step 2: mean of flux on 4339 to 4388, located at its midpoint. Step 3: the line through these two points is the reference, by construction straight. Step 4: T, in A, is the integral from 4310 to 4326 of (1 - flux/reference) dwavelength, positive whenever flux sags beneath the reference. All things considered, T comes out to 1.8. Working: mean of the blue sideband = 5.08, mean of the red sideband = 5.69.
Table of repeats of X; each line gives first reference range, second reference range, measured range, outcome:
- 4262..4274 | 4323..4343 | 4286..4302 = 3.1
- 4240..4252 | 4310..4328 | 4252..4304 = 5.0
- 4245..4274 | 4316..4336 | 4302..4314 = 3.5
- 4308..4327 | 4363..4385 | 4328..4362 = -2.2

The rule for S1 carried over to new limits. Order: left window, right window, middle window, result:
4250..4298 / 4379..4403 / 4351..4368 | -2.2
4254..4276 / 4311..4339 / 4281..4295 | 1.8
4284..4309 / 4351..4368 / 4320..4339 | -0.9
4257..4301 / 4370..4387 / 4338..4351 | -0.7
